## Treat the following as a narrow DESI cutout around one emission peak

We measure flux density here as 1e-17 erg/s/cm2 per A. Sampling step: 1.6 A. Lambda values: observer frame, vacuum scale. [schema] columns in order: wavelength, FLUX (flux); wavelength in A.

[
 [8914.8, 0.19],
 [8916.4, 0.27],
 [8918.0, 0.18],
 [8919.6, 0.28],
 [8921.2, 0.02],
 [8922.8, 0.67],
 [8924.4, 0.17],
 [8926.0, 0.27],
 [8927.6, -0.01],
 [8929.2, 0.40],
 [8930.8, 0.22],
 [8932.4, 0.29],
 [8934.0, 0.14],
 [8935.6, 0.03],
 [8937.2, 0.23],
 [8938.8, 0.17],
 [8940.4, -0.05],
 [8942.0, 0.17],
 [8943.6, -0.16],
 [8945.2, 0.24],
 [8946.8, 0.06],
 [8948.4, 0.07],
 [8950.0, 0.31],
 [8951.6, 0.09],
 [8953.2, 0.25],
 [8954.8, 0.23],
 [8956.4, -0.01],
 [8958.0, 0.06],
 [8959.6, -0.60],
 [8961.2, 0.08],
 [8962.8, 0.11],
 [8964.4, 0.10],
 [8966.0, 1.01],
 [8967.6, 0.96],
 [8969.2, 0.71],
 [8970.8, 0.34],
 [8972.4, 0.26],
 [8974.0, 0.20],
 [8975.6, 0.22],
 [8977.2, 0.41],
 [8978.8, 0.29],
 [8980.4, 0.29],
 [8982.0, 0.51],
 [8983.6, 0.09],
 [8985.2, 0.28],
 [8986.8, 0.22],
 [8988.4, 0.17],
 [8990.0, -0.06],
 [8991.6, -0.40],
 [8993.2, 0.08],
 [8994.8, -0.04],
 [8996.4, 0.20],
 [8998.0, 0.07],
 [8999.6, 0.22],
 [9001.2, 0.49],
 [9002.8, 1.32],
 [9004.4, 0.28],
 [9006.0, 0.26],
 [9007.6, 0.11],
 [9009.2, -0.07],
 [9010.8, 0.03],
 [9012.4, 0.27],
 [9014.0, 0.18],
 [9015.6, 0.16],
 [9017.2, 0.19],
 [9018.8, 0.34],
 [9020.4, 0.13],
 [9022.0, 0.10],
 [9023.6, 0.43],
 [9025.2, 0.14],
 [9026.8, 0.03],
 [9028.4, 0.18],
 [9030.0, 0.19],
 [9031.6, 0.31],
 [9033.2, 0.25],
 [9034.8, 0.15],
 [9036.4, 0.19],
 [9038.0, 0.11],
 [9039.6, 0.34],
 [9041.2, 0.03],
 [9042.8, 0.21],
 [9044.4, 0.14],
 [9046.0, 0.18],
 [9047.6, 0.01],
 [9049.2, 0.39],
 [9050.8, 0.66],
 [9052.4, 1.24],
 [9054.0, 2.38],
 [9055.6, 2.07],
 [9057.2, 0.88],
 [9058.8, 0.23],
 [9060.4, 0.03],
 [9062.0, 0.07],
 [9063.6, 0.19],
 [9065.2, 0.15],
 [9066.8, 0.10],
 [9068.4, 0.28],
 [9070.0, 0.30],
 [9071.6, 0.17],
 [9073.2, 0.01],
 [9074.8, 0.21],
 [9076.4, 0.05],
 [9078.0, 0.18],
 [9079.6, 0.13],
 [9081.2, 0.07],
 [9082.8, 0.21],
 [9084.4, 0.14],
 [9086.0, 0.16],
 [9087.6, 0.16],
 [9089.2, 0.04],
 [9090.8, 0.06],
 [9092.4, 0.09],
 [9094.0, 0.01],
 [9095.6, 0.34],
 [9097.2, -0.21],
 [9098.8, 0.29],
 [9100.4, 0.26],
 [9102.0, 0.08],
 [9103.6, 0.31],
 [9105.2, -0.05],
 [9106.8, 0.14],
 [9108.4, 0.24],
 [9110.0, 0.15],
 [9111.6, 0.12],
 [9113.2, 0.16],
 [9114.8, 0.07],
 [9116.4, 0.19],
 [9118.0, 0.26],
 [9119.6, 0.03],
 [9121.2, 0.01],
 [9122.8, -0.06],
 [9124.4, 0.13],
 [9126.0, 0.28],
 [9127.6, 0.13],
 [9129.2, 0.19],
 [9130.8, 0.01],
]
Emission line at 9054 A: [O III]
